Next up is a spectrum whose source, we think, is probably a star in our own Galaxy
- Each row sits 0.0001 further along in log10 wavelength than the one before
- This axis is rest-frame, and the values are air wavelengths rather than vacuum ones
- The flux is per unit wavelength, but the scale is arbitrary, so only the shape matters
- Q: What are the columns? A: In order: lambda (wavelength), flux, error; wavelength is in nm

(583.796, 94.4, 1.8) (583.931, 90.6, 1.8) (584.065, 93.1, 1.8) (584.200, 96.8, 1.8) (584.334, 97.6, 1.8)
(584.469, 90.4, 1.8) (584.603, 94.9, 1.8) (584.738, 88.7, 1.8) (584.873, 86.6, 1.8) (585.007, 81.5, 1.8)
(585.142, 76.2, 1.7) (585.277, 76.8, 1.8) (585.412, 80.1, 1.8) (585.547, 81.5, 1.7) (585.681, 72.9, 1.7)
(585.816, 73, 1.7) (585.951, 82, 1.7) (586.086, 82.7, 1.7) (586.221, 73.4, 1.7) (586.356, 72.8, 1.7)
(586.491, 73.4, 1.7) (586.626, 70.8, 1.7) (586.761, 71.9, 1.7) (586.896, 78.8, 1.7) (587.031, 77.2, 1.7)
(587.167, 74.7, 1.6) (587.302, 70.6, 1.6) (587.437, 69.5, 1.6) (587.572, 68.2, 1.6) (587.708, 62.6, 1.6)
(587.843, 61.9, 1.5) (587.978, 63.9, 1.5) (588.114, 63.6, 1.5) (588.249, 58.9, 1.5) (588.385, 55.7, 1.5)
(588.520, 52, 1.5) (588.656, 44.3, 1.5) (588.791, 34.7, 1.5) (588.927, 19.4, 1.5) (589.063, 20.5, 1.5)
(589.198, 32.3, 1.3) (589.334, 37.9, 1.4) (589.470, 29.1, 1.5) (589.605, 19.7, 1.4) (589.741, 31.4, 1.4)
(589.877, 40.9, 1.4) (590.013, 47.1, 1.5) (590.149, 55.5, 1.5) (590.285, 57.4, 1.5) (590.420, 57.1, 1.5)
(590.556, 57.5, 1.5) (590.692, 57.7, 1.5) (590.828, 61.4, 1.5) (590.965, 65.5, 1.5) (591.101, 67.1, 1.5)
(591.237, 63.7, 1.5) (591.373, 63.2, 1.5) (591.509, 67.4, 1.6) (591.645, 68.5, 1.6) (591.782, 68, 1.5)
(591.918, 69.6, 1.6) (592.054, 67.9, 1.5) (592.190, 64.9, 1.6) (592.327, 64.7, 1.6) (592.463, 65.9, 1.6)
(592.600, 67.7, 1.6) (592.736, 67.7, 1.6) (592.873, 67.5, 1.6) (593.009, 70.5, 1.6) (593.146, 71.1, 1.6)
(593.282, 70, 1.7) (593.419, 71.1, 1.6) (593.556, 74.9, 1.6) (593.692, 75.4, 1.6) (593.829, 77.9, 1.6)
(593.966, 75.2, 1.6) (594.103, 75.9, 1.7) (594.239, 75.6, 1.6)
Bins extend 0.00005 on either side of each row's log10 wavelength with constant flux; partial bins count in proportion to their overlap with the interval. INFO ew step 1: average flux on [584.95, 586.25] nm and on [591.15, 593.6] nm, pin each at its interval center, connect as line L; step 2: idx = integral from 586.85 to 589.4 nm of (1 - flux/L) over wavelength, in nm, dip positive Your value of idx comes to 0.675 nm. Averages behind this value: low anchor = 78.1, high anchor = 67.9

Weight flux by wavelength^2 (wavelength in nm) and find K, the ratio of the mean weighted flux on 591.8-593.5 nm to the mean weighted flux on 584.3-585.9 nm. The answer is 0.8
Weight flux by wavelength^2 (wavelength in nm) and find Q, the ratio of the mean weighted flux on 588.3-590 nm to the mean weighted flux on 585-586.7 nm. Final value 0.47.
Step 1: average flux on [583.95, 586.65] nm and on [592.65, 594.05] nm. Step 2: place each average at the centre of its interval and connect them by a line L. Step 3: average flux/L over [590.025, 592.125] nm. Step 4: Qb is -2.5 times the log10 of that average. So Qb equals 0.19 mag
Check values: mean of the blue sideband 82.6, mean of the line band 62.8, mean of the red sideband 72.1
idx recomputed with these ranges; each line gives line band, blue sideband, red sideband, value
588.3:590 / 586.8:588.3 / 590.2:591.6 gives 0.778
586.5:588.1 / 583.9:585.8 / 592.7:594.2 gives 0.238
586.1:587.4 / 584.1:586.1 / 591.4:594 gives 0.114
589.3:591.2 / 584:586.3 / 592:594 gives 0.643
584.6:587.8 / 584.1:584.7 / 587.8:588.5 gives 0.060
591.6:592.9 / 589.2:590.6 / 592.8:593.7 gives -0.098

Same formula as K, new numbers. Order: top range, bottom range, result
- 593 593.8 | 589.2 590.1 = 2.12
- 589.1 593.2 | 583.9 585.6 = 0.67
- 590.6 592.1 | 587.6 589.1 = 1.32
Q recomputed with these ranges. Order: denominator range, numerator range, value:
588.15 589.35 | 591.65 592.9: 1.69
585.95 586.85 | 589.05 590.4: 0.52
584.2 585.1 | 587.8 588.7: 0.64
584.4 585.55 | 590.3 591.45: 0.75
